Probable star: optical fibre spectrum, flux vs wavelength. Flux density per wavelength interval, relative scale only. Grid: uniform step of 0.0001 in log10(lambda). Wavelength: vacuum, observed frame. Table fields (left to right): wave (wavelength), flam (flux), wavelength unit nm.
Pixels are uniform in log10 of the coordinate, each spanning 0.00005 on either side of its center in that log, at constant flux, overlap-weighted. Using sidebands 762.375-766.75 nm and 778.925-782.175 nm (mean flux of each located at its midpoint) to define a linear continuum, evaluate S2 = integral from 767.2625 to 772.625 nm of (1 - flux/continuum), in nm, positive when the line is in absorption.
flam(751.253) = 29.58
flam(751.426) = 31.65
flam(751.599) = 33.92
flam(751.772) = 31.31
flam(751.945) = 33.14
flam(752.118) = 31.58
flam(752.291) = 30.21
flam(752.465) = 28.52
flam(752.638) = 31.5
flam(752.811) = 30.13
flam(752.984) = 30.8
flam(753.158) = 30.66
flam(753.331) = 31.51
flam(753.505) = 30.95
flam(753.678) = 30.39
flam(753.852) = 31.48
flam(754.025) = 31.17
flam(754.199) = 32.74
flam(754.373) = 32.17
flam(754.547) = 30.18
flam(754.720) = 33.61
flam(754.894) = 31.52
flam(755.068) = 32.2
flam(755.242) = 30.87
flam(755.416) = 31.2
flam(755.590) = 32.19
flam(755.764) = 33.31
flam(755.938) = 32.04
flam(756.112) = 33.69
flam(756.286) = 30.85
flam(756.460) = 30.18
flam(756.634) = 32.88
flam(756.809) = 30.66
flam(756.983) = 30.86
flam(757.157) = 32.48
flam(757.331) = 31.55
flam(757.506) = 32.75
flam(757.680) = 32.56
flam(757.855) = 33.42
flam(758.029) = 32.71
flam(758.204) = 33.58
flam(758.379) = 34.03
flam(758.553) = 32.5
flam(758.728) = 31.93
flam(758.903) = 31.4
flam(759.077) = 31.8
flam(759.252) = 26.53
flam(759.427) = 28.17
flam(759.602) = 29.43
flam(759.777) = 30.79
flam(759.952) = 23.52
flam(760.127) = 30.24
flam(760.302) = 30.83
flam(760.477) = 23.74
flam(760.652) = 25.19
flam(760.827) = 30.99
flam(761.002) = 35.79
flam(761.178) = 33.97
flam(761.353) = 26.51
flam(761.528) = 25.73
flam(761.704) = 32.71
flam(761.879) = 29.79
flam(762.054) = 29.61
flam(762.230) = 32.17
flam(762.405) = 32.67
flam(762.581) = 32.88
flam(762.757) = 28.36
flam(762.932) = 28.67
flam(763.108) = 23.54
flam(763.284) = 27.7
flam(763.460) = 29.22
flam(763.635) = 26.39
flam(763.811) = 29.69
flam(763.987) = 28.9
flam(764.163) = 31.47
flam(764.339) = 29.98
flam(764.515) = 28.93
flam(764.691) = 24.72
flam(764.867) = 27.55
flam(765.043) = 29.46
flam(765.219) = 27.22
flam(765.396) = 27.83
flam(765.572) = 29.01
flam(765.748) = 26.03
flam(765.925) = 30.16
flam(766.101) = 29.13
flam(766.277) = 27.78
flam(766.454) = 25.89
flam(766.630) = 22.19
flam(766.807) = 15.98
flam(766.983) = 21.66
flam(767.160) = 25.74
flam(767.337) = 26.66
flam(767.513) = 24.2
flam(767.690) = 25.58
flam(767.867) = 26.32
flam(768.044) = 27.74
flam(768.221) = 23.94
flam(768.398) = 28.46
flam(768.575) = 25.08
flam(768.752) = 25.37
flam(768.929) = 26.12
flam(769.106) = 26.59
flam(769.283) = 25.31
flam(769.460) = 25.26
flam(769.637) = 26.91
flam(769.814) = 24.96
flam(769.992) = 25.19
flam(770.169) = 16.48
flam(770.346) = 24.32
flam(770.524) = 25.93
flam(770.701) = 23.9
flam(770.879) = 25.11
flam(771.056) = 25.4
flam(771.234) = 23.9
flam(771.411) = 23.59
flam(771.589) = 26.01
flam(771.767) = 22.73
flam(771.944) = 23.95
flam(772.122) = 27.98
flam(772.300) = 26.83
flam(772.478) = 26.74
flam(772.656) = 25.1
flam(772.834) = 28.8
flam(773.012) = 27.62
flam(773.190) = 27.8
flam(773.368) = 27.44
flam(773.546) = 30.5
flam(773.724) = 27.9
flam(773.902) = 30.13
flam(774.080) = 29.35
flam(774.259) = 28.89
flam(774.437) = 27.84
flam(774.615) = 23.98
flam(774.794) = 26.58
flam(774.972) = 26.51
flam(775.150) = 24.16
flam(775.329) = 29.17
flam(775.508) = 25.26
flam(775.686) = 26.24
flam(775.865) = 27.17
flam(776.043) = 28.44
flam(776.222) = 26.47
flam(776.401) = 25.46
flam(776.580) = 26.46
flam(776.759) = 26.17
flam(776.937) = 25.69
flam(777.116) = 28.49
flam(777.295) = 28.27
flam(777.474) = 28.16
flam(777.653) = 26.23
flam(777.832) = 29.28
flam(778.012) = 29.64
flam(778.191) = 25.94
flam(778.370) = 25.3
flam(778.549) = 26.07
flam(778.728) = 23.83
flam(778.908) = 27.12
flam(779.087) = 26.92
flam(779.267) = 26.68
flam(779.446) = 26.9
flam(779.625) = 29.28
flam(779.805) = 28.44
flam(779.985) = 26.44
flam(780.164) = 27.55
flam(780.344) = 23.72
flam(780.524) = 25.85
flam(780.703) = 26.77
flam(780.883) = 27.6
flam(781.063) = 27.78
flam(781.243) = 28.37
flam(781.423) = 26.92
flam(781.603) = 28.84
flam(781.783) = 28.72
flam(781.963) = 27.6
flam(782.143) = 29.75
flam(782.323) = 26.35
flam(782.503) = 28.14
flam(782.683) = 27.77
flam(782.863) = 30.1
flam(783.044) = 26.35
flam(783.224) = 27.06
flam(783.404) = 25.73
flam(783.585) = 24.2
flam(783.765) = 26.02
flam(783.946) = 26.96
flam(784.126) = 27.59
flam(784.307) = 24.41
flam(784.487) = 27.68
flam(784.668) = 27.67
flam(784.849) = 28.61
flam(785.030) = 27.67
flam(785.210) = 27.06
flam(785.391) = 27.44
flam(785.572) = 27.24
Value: 0.51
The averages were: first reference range 28.1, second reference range 27.4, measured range 25.2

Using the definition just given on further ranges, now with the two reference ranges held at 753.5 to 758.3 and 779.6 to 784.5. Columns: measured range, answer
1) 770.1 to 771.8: 0.311 nm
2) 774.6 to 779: 0.226 nm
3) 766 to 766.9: 0.173 nm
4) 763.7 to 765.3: 0.092 nm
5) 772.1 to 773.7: 0.067 nm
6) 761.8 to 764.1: 0.109 nm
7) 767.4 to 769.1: 0.217 nm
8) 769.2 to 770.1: 0.126 nm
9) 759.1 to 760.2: 0.104 nm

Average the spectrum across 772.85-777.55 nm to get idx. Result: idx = 27.3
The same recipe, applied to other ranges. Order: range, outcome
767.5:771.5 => 25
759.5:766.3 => 28.9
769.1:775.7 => 26.1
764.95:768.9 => 26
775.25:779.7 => 27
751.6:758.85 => 31.8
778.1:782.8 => 27.1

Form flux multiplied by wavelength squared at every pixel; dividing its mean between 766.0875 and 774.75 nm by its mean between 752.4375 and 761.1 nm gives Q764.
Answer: 0.9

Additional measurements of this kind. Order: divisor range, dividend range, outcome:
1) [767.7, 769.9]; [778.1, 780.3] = 1.05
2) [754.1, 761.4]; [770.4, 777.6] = 0.89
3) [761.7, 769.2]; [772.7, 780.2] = 1.02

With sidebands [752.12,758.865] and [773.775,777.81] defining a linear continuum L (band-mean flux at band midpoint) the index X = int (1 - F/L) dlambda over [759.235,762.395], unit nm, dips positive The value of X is 0.12 nm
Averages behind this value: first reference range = 31.7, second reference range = 27.1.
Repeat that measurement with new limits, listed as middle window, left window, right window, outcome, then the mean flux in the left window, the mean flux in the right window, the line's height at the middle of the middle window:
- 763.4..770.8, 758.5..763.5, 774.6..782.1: 0.639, 29.5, 27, 28.6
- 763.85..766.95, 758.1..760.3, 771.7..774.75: 0.202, 30.4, 27.3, 29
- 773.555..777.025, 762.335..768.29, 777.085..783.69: 0.023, 27.1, 27.2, 27.2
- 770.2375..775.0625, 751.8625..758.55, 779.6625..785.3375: 0.405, 31.8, 27.2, 28.9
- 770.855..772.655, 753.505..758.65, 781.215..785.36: 0.253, 32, 27.4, 29.3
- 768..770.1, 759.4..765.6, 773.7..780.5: 0.172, 29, 27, 28.1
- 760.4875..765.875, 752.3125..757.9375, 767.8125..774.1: -0.058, 31.6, 25.9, 28.7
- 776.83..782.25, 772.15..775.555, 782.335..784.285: -0.034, 27.4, 26.9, 27.1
